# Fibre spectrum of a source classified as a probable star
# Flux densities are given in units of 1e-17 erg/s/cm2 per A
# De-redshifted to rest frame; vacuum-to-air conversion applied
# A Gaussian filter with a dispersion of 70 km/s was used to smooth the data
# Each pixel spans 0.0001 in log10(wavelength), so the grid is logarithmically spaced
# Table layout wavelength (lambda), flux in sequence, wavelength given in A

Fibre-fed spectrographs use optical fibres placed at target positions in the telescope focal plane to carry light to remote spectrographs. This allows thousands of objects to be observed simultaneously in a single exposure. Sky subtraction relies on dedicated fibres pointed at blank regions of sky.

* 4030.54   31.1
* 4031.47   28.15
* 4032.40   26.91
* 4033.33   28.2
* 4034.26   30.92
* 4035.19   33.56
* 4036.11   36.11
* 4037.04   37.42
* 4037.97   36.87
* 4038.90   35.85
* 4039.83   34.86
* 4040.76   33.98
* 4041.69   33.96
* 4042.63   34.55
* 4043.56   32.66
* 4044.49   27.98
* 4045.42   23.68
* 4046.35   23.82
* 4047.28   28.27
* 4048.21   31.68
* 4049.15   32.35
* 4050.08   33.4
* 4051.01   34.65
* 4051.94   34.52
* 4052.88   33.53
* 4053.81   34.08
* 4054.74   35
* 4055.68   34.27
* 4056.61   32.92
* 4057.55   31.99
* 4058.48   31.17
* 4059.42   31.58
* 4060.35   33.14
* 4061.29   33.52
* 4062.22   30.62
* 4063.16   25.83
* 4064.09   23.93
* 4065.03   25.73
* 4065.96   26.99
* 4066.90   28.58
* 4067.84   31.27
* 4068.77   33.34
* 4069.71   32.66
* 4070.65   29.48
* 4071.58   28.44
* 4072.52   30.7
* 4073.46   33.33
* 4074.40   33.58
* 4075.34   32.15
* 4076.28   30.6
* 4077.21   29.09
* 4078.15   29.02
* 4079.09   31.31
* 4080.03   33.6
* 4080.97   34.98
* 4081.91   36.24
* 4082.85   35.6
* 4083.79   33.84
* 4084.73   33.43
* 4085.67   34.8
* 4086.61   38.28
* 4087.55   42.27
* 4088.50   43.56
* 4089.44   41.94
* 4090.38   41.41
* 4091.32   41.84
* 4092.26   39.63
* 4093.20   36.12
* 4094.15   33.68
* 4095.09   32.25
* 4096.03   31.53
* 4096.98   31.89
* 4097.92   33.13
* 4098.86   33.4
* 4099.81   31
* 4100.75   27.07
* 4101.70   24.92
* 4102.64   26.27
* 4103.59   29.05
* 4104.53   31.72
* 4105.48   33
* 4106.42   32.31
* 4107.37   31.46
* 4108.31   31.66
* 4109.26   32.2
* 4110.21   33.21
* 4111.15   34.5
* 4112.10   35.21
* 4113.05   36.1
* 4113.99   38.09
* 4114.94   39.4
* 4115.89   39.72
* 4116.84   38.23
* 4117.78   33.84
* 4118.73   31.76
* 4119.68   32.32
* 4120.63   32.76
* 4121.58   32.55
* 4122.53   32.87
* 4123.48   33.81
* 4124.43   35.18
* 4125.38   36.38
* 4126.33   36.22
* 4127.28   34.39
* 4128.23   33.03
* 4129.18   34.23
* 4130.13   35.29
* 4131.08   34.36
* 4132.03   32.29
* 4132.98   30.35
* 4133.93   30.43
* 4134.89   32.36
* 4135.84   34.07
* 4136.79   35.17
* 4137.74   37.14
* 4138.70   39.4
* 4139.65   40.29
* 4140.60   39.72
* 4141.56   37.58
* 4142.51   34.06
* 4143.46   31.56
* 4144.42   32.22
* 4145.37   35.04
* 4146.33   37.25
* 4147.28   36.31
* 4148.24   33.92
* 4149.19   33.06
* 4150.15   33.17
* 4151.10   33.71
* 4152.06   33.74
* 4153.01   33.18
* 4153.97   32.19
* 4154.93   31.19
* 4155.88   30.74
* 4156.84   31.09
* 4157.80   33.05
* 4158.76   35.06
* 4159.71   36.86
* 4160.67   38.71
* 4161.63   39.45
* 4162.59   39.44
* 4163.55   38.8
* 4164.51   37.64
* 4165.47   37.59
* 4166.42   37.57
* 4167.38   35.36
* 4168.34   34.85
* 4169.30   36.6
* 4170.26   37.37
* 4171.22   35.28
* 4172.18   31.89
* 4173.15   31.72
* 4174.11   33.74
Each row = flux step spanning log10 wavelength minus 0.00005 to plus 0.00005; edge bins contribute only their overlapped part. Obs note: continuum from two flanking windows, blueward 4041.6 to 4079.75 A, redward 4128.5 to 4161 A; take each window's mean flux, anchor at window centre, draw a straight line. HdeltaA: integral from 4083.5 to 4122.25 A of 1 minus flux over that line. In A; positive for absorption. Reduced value -2.1 A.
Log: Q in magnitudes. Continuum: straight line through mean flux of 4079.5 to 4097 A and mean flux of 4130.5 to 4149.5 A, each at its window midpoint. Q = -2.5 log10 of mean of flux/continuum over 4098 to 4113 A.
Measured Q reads 0.16 mag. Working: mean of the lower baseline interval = 36.8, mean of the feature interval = 31.3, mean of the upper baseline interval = 34.9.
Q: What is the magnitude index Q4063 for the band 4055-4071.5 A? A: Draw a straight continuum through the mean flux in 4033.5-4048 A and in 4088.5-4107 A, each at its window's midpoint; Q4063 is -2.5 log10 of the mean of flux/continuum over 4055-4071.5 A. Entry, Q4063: 0.08 mag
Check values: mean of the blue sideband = 32.2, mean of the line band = 30.4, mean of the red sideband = 33.5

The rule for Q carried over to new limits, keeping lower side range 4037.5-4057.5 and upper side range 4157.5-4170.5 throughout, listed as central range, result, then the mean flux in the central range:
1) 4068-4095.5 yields -0.027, 34.7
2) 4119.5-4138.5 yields 0.058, 33.9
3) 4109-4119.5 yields -0.016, 35.6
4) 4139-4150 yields 0.023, 35.5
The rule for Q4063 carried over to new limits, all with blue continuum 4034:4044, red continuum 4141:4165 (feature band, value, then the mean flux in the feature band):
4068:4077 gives 0.10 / 31.5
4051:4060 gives 0.04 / 33.3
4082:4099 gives -0.06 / 36.6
